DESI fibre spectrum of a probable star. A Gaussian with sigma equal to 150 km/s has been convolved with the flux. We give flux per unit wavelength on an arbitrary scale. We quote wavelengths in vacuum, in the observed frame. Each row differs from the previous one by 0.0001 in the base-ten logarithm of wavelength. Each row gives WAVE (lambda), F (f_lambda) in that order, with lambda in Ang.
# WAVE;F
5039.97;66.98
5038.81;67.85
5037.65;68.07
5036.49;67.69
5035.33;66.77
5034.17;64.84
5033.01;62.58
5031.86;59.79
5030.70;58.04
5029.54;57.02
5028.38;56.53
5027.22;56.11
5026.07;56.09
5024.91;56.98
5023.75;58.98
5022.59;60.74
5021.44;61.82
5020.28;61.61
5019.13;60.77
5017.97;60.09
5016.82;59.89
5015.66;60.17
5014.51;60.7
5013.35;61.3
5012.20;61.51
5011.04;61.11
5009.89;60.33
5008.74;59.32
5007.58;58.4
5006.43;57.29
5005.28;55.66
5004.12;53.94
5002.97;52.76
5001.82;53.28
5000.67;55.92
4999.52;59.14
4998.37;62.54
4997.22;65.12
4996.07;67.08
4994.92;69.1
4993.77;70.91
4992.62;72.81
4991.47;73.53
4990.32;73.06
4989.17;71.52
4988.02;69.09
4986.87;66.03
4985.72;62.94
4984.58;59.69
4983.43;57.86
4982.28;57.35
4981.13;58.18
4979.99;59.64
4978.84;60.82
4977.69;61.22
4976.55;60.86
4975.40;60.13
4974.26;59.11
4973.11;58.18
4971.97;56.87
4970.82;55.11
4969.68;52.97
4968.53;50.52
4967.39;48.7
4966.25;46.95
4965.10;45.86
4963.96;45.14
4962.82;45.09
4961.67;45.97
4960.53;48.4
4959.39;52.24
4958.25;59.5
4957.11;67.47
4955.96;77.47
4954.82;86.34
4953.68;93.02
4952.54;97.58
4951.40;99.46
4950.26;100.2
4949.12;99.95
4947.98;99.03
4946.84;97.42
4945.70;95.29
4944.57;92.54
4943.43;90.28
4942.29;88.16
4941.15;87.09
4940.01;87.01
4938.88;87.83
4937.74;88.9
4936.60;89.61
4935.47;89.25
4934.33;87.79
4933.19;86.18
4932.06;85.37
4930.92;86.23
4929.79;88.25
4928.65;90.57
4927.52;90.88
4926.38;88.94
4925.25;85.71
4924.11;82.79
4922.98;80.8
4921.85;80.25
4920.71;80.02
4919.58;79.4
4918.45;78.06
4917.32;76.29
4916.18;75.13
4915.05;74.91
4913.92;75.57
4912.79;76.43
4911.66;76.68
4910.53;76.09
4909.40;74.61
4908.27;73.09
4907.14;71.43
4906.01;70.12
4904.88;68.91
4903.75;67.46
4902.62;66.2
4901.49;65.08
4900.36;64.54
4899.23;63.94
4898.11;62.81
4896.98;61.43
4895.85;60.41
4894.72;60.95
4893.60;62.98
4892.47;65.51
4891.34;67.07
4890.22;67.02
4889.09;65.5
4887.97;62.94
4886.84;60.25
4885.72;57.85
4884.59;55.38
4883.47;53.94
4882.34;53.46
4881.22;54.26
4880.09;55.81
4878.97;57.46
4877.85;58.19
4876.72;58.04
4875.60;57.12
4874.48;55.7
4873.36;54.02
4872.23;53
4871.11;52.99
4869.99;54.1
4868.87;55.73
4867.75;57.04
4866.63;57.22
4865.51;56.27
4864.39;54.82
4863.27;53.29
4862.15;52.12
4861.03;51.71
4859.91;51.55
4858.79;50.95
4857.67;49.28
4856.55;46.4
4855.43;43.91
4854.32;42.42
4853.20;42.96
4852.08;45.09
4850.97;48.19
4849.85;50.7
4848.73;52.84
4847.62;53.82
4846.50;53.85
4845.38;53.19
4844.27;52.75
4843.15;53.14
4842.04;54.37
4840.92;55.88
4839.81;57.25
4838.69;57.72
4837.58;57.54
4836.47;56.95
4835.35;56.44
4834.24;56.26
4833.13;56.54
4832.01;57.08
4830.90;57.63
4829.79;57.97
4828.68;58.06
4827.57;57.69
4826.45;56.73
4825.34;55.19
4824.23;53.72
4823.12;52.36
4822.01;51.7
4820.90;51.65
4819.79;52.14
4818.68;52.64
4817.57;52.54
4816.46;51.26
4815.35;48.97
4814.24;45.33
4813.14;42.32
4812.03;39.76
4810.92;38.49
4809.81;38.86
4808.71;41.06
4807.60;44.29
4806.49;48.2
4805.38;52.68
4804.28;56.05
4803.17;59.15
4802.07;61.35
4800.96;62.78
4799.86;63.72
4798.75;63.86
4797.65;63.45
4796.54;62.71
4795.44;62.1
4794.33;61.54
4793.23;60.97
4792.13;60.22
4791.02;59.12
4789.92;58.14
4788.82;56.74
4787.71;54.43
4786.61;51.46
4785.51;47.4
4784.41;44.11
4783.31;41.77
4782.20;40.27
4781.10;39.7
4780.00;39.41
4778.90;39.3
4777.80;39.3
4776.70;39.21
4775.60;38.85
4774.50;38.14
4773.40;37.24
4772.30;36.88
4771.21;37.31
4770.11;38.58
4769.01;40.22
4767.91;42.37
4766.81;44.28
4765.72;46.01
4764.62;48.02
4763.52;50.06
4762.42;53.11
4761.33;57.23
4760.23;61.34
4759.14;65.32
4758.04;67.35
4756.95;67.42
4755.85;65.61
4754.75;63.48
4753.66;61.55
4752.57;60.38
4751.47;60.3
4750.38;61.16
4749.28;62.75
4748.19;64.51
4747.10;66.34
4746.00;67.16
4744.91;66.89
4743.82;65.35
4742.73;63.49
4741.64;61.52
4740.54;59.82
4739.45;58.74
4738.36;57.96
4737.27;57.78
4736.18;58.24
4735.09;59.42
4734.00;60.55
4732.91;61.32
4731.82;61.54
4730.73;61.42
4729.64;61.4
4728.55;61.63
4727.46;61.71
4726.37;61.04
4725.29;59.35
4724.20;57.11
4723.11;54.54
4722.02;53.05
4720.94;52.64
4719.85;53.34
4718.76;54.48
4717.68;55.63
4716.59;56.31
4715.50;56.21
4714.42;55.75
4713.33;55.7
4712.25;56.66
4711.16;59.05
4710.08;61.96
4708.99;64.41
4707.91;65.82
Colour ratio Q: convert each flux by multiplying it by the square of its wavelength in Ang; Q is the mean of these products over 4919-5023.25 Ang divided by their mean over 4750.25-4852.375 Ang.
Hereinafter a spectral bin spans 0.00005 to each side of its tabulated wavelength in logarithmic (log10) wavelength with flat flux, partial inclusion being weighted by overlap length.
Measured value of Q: 1.4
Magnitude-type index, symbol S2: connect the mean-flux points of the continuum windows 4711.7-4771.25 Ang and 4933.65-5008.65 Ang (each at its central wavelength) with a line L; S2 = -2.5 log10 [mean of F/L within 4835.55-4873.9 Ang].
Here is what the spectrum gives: 0.20 mag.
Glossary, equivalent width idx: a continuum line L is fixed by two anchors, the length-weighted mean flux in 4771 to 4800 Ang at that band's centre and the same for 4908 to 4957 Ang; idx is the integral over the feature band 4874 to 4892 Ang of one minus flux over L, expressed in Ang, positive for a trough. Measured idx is 3.6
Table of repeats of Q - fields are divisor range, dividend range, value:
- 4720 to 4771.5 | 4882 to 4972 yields 1.37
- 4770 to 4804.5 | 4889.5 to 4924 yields 1.47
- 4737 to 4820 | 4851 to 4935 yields 1.29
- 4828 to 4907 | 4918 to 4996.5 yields 1.35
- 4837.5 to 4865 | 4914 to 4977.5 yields 1.54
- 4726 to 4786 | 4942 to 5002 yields 1.37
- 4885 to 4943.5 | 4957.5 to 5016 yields 0.80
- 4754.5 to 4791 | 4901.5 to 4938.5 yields 1.76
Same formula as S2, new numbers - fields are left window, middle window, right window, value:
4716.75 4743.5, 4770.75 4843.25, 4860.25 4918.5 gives 0.18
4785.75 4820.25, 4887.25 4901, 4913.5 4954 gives 0.21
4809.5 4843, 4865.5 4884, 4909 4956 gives 0.22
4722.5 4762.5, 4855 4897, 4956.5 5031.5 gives 0.07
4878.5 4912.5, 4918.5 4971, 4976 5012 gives -0.23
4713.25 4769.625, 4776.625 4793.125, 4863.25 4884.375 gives 0.20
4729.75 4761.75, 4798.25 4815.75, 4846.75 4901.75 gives 0.18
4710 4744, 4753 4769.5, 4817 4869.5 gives 0.03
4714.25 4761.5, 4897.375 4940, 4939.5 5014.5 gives -0.20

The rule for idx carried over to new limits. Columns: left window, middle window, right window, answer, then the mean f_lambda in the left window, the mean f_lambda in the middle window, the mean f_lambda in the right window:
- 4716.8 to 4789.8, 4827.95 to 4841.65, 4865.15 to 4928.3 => 0.9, 54.2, 57.1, 66.5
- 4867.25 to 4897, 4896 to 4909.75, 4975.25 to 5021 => -1.9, 58.4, 67.1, 61.8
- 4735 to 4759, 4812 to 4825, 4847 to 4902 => 2.0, 62.7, 50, 55.9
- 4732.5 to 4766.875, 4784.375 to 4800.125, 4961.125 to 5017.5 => 0.5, 60.4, 58.3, 59.2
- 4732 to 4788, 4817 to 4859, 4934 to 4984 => 5.0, 53.2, 53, 71.4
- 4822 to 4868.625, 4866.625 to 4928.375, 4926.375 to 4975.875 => -1.9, 53.4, 66.8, 76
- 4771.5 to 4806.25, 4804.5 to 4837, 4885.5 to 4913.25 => 2.7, 51.2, 51.2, 66.9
